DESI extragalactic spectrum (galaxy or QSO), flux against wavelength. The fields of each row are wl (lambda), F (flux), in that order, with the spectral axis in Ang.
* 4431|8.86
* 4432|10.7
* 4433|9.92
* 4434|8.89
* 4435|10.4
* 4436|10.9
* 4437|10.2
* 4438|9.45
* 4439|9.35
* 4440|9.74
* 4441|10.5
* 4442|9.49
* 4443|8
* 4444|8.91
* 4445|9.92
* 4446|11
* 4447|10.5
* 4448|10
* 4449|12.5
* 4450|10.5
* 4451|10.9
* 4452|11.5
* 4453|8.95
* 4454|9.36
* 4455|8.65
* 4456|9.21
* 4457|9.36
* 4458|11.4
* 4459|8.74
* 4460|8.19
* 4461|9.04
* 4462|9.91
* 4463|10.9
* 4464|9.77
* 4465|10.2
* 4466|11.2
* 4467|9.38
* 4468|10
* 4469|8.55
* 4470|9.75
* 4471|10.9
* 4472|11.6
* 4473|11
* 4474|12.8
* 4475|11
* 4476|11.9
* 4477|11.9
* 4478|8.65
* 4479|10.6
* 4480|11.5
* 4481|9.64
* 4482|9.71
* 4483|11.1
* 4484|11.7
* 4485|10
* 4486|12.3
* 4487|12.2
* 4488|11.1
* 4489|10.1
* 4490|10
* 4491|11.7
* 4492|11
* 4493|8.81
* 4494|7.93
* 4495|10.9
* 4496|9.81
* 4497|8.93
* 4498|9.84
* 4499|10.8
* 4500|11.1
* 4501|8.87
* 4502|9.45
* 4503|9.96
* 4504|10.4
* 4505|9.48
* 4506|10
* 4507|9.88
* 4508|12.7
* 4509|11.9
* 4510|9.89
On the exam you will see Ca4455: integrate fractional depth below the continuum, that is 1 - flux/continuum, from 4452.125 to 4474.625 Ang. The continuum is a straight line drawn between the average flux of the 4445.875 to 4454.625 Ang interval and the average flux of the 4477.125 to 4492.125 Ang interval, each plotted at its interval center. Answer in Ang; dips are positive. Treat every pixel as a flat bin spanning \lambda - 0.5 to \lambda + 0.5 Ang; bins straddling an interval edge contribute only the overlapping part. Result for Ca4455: 1.4 Ang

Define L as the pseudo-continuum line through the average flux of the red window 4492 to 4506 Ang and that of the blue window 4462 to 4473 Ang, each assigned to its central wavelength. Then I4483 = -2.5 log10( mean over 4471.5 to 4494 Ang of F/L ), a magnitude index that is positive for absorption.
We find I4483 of -0.09 mag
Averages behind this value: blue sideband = 10.2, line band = 10.9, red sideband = 9.77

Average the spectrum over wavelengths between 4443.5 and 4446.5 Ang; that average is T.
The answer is 9.94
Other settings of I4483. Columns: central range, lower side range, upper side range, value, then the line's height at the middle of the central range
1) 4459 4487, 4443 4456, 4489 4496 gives -0.044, 10.1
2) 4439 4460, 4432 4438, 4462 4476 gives 0.041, 10.3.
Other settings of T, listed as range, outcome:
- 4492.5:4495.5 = 9.21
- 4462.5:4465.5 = 10.3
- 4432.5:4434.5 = 9.41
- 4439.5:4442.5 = 9.91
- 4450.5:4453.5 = 10.4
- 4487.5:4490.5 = 10.4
